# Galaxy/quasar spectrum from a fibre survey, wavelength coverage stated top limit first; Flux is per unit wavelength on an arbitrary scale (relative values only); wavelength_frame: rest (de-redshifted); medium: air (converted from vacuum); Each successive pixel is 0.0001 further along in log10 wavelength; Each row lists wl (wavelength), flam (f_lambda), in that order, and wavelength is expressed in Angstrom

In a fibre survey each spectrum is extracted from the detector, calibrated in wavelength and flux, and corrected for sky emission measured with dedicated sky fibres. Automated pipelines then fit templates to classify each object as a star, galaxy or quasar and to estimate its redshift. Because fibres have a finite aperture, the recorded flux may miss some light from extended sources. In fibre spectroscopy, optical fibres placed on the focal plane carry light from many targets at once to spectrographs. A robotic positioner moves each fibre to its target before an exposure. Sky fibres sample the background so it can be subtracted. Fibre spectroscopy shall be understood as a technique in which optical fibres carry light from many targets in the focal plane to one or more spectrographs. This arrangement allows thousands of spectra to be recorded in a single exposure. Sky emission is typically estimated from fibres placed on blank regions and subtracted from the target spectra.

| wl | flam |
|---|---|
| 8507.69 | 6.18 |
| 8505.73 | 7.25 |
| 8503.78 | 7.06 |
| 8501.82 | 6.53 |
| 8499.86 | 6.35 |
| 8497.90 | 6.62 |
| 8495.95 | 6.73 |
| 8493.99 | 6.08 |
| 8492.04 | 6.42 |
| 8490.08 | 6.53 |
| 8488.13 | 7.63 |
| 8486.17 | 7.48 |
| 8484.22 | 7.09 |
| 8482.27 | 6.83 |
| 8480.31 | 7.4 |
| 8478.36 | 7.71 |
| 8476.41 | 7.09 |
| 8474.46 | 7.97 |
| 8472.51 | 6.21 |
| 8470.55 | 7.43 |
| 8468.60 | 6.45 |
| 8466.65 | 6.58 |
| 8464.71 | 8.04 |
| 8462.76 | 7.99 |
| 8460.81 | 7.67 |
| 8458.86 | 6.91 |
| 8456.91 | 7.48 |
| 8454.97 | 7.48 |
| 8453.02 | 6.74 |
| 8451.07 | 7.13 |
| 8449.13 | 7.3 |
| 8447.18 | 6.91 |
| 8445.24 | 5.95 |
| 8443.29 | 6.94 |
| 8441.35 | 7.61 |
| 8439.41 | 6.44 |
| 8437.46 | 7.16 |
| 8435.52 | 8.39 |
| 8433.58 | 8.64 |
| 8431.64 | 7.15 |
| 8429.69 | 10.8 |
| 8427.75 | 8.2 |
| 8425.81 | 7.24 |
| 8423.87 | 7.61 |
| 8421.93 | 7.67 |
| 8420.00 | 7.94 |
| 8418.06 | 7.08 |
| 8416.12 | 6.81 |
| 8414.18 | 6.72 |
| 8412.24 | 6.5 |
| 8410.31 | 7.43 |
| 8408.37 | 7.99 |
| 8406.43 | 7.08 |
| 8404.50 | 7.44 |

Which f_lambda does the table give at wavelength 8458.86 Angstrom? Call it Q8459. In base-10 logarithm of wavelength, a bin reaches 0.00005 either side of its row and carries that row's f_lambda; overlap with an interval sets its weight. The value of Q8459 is 6.91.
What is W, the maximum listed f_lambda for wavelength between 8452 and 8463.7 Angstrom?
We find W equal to 7.99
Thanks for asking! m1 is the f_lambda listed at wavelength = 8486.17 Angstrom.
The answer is 7.48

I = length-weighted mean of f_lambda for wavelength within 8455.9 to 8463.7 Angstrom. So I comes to 7.51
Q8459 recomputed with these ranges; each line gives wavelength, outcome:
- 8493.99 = 6.08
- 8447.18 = 6.91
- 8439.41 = 6.44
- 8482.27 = 6.83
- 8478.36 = 7.71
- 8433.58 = 8.64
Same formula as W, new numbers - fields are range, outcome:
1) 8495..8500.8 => 6.73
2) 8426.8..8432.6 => 10.8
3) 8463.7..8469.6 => 8.04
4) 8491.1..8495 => 6.42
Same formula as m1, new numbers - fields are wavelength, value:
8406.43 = 7.08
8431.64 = 7.15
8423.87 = 7.61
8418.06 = 7.08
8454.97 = 7.48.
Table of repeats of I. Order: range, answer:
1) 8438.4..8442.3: 7.02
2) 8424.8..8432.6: 8.34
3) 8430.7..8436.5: 8.07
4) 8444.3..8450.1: 6.73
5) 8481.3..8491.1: 7.11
